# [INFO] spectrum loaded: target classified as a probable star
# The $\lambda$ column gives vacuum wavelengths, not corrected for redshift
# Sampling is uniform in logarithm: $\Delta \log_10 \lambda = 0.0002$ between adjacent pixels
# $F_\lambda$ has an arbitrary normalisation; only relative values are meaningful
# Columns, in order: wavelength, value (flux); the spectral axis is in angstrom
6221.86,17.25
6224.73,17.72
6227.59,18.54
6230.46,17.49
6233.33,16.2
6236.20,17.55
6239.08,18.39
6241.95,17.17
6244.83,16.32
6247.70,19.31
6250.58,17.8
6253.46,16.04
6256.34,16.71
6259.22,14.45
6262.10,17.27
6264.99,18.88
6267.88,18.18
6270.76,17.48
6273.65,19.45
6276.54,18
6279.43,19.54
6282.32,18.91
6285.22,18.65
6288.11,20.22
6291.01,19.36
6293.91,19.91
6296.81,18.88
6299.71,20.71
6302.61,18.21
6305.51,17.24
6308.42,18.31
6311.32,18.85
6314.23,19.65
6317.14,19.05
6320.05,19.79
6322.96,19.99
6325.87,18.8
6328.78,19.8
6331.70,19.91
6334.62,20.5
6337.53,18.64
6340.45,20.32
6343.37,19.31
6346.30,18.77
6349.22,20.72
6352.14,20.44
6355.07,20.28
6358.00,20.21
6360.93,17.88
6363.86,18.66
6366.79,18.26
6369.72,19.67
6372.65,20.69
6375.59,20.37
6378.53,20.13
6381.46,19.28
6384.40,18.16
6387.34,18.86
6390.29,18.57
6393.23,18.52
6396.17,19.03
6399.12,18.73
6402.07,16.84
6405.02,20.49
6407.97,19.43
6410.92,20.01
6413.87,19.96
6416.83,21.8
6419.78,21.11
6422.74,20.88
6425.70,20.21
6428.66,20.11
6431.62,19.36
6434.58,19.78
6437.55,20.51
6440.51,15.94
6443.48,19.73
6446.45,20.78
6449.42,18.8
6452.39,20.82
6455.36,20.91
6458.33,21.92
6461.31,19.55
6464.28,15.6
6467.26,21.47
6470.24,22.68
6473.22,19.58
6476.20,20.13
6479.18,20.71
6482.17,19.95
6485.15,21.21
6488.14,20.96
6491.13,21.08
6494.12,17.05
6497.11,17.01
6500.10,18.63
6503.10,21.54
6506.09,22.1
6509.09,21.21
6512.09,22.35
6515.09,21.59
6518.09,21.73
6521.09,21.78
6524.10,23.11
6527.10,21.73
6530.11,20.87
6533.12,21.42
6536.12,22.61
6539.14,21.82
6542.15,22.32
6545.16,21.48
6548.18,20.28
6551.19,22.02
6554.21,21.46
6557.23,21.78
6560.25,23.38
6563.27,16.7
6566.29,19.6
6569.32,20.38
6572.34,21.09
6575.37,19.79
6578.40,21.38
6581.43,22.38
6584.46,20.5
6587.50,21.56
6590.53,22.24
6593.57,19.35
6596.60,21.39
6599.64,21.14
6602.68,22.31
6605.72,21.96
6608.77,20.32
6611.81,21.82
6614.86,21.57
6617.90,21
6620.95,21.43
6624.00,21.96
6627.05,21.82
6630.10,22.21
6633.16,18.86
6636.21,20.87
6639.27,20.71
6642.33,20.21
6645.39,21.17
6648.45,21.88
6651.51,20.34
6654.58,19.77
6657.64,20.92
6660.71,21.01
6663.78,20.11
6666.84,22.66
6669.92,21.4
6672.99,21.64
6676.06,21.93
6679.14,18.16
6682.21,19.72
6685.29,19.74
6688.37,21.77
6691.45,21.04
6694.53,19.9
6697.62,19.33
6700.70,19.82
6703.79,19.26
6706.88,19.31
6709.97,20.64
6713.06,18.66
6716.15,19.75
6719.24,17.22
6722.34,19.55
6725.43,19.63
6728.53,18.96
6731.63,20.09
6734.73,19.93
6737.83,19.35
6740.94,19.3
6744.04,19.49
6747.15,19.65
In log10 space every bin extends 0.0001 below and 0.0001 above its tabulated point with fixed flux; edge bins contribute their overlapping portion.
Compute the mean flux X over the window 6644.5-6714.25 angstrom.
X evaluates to 20.4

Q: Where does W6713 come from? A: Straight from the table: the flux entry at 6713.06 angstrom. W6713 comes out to 18.66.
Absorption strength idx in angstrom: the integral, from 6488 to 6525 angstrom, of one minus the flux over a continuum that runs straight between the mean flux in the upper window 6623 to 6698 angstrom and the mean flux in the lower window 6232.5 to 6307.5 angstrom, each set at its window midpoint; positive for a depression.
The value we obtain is -1.9 angstrom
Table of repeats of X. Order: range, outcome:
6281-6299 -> 19.4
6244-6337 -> 18.7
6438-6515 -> 20.1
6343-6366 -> 19.5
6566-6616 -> 21.1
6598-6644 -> 21.2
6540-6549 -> 21.5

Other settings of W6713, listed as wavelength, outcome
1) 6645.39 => 21.17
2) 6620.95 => 21.43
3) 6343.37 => 19.31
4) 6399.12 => 18.73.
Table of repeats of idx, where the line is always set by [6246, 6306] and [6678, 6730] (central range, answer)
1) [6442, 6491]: -3.7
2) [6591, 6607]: -1.7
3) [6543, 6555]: -1.4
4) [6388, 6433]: -2.2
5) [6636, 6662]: -1.8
